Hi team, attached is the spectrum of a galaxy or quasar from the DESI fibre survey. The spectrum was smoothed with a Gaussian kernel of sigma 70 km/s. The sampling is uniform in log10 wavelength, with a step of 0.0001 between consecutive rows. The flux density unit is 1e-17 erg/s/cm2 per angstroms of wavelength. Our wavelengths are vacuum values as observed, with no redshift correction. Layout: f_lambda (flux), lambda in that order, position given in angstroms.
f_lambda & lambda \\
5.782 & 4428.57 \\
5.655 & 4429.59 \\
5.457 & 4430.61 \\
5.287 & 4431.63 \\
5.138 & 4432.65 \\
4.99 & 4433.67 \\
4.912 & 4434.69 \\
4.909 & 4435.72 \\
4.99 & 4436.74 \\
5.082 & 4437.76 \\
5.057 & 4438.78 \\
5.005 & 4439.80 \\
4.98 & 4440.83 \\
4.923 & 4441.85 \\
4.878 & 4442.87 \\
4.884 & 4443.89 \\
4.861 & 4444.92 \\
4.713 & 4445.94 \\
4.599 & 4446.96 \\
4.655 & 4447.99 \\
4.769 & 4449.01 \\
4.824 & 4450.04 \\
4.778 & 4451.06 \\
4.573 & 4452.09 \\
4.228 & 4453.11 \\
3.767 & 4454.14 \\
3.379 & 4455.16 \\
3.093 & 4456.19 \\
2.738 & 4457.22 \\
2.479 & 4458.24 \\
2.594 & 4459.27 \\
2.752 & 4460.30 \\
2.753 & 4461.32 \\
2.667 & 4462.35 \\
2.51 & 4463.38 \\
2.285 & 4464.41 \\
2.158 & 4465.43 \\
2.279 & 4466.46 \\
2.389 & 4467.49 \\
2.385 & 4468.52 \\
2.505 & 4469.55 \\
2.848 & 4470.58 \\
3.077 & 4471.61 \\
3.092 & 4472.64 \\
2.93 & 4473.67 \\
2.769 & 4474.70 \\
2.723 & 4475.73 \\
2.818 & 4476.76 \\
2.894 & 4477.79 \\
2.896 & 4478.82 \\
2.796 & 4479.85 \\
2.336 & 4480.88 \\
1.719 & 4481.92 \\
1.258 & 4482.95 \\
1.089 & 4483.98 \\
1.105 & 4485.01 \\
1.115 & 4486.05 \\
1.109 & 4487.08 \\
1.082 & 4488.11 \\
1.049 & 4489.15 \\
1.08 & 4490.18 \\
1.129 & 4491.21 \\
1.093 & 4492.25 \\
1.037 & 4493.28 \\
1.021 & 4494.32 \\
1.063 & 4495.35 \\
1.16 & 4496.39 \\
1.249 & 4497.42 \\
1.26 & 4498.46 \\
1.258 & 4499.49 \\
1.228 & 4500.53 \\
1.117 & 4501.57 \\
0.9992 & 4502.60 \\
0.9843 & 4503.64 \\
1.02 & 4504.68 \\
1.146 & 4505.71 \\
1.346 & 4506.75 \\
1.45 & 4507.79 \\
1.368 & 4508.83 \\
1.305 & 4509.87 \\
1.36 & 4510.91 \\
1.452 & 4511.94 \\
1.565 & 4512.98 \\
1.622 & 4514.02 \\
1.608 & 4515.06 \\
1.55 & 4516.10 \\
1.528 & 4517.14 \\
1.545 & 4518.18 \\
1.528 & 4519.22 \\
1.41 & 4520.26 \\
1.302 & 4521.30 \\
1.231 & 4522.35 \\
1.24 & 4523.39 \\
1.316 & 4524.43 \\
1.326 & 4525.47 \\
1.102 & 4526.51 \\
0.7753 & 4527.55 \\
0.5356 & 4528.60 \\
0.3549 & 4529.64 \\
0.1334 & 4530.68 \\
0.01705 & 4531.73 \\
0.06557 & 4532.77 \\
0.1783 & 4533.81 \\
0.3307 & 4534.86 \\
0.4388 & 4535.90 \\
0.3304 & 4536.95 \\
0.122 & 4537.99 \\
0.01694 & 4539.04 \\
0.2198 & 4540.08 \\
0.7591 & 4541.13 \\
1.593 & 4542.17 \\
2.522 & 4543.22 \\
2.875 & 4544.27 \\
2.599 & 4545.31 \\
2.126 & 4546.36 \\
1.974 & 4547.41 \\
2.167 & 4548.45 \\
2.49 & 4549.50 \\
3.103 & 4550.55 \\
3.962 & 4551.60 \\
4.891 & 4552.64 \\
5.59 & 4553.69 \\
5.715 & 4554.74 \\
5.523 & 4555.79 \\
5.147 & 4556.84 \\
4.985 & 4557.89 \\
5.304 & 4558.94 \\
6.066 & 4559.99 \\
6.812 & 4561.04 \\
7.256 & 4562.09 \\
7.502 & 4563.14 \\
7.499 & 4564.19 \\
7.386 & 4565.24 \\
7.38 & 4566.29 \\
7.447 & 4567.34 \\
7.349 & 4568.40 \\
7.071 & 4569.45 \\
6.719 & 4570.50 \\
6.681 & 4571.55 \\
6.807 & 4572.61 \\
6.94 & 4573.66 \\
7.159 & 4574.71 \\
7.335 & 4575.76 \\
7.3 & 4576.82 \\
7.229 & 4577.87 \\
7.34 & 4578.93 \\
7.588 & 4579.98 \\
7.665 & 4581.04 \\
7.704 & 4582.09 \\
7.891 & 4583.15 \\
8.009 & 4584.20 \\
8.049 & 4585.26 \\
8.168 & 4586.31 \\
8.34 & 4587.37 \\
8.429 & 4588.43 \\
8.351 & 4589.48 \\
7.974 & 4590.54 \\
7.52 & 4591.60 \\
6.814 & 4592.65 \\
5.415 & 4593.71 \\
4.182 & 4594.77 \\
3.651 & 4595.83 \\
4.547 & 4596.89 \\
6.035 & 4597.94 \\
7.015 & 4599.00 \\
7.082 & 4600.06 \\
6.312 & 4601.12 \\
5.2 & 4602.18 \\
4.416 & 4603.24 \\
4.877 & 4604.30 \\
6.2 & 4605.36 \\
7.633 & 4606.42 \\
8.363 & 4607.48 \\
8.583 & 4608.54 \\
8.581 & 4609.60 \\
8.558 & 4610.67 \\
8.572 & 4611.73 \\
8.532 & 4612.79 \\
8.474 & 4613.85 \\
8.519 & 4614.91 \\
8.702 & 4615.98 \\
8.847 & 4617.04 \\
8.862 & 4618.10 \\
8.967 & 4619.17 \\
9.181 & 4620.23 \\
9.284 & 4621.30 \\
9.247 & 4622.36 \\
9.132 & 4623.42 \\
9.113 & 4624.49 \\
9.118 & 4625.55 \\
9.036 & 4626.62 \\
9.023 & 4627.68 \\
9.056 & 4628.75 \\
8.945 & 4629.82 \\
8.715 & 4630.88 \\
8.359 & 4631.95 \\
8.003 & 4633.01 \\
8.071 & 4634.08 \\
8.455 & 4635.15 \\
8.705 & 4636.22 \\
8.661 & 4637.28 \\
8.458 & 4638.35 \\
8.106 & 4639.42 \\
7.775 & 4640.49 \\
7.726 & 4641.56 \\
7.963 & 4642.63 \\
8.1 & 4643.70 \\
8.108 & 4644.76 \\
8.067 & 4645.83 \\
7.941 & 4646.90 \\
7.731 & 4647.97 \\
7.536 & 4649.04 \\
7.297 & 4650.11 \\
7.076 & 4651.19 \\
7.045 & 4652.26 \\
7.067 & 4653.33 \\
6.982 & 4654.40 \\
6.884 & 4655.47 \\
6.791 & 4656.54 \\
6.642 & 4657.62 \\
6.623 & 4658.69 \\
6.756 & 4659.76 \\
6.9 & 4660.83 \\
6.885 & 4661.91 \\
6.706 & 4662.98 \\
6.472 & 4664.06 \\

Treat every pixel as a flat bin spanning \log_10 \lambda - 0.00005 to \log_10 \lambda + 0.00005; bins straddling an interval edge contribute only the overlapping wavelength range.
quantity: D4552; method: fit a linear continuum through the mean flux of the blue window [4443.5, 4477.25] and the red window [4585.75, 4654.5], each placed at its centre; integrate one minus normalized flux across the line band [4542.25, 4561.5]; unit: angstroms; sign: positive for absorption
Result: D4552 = 6.1 angstroms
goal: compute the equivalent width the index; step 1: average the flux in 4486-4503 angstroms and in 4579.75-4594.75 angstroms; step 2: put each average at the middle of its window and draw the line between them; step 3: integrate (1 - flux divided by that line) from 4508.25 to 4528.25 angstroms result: 9.81 angstroms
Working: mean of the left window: 1.12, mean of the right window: 7.59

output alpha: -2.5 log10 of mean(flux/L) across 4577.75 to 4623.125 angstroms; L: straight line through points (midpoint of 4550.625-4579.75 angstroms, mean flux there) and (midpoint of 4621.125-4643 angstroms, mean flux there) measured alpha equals 0.020 mag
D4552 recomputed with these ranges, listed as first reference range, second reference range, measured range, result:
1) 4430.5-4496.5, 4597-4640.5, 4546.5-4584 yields 1.5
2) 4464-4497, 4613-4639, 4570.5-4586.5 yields -2.1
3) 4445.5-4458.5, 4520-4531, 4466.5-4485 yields 3.8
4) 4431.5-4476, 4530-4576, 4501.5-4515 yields 9.0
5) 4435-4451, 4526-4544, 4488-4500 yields 6.6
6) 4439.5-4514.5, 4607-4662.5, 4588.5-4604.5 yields 1.6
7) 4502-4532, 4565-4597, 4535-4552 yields 9.8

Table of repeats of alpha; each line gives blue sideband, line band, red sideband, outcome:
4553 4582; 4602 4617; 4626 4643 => 0.03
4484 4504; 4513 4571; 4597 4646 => 0.37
